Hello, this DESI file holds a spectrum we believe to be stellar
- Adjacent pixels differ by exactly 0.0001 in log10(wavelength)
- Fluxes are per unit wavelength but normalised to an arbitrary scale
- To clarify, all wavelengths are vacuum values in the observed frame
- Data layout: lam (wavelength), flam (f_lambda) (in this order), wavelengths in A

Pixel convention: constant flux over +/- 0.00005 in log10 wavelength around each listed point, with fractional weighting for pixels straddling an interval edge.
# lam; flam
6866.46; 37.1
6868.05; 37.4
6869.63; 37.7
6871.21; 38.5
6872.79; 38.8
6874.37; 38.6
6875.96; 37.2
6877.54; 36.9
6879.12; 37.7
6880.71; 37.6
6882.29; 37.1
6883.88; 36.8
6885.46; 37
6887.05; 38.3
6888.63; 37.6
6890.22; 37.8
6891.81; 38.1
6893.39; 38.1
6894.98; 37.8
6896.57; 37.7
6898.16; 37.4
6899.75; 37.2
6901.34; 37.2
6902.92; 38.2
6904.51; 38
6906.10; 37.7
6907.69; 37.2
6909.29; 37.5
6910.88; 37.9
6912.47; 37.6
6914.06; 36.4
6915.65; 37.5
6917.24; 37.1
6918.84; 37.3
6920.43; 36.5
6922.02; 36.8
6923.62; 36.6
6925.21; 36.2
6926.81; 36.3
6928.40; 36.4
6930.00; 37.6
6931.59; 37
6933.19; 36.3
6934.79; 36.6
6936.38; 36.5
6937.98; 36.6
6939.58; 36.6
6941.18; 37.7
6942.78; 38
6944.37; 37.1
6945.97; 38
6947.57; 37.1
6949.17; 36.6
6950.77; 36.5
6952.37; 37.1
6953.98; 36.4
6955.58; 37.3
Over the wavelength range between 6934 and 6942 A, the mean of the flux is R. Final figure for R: 36.8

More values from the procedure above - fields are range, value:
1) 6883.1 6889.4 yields 37.5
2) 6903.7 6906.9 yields 37.9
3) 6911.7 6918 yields 37.2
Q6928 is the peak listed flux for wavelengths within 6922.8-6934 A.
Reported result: 37.6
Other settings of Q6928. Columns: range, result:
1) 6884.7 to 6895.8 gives 38.3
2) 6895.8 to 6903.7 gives 38.2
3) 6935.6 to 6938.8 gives 36.6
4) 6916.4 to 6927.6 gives 37.3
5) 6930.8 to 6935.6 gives 37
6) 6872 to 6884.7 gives 38.8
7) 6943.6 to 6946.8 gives 38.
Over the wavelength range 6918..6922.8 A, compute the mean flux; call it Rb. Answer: 36.9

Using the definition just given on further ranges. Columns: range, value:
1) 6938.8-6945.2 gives 37.4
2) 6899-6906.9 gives 37.7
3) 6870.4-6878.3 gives 38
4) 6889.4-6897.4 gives 37.9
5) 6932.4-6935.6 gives 36.5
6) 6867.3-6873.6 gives 38.2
